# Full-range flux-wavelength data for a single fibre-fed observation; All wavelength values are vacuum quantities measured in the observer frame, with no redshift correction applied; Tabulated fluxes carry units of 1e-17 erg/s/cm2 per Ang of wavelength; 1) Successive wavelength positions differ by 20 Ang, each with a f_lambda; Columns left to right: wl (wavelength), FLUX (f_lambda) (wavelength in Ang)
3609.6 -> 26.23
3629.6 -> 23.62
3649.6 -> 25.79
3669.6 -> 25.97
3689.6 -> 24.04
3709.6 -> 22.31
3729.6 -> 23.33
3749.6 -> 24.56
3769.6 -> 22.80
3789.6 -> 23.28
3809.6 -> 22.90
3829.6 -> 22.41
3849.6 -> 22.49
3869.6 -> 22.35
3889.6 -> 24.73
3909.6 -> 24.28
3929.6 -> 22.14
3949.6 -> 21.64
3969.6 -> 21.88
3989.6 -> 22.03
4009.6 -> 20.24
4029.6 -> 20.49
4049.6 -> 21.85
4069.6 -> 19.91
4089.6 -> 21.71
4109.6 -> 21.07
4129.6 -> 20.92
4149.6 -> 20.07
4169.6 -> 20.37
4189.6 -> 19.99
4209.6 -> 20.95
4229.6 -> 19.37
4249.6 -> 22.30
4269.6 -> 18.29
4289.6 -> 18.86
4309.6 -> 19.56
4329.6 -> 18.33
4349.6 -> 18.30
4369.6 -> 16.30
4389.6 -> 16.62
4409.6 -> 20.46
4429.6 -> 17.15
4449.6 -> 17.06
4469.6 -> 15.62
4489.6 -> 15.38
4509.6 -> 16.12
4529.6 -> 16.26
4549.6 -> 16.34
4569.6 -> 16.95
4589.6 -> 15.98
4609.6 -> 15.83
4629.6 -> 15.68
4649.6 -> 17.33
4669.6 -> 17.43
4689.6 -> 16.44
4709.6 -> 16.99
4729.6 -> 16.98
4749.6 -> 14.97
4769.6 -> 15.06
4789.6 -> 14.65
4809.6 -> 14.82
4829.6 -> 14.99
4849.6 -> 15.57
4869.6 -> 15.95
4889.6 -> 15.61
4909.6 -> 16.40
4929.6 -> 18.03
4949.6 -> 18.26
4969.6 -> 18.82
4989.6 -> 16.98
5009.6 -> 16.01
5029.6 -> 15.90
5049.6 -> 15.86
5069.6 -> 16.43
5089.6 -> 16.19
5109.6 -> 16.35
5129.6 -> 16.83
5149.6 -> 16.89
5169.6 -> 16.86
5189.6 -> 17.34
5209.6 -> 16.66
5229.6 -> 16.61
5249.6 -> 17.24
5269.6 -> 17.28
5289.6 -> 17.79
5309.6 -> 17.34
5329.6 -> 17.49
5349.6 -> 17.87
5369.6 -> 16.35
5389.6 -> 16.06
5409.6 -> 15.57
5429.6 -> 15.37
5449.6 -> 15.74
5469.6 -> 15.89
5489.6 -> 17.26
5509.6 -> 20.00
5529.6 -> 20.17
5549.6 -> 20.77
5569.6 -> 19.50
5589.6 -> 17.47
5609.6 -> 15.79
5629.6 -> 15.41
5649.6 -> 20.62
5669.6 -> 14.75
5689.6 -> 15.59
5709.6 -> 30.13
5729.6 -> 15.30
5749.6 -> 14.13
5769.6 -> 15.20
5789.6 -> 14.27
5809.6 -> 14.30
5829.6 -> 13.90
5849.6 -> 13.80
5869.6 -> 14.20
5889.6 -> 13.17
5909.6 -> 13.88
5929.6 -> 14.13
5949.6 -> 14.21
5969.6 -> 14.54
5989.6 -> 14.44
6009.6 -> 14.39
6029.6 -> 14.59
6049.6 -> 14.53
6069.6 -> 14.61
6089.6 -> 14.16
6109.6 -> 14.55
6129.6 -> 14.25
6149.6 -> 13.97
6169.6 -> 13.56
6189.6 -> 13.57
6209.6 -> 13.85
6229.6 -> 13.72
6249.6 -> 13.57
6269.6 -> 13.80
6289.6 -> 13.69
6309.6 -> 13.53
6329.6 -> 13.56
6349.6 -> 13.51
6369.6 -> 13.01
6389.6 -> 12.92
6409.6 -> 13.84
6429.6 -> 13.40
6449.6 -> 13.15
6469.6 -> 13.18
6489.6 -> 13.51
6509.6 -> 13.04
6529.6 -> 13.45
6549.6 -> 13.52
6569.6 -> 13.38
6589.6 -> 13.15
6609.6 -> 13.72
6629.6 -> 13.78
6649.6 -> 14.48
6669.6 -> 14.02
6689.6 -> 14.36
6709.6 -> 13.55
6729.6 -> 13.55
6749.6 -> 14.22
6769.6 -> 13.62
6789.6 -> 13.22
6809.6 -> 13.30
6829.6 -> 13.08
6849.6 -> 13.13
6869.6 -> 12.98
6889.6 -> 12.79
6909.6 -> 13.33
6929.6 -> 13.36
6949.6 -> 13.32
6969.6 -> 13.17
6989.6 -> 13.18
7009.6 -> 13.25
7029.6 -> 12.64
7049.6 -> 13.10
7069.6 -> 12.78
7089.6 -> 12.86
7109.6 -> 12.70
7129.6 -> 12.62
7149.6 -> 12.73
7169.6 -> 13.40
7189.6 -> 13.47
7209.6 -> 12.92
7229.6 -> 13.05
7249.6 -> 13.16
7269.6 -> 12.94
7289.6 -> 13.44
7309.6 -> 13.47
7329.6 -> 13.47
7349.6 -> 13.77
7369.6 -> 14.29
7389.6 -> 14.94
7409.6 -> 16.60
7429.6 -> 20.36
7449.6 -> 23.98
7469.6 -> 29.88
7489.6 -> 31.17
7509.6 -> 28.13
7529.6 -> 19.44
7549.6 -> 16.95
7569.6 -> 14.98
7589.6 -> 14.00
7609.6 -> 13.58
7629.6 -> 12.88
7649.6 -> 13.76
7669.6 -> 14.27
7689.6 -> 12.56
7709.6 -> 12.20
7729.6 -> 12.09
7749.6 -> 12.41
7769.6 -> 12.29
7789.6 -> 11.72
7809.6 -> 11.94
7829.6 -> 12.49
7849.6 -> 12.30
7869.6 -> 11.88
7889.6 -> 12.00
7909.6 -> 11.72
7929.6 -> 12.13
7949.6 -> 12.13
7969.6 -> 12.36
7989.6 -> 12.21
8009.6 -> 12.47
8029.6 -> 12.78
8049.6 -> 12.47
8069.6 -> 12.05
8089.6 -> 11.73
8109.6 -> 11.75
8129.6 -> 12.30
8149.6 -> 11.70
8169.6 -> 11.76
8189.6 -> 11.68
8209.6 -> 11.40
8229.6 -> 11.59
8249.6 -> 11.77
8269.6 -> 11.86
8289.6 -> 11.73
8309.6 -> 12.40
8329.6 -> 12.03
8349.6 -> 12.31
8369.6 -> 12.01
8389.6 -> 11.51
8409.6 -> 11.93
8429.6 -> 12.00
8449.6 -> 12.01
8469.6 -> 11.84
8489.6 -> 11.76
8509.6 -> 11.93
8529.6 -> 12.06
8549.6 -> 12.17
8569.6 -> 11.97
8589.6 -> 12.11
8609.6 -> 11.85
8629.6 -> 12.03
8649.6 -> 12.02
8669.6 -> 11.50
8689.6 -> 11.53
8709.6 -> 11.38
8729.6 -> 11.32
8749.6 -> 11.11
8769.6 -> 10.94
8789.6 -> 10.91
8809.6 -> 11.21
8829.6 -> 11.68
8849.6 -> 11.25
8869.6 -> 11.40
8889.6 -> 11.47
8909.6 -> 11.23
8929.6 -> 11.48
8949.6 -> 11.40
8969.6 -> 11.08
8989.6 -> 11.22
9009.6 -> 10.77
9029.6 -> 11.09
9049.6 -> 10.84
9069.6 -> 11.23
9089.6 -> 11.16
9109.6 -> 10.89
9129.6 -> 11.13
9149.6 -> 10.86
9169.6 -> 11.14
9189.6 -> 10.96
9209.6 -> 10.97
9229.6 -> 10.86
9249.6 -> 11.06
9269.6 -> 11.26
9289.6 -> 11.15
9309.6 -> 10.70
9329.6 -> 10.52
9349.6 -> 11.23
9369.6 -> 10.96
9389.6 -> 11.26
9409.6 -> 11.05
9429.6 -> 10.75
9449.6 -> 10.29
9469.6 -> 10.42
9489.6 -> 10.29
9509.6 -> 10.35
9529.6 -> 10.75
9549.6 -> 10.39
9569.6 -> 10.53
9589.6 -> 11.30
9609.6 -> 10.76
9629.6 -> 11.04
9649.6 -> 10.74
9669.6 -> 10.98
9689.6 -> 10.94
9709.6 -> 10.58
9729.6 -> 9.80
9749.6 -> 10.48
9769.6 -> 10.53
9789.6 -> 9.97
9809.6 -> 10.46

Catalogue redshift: 0.14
